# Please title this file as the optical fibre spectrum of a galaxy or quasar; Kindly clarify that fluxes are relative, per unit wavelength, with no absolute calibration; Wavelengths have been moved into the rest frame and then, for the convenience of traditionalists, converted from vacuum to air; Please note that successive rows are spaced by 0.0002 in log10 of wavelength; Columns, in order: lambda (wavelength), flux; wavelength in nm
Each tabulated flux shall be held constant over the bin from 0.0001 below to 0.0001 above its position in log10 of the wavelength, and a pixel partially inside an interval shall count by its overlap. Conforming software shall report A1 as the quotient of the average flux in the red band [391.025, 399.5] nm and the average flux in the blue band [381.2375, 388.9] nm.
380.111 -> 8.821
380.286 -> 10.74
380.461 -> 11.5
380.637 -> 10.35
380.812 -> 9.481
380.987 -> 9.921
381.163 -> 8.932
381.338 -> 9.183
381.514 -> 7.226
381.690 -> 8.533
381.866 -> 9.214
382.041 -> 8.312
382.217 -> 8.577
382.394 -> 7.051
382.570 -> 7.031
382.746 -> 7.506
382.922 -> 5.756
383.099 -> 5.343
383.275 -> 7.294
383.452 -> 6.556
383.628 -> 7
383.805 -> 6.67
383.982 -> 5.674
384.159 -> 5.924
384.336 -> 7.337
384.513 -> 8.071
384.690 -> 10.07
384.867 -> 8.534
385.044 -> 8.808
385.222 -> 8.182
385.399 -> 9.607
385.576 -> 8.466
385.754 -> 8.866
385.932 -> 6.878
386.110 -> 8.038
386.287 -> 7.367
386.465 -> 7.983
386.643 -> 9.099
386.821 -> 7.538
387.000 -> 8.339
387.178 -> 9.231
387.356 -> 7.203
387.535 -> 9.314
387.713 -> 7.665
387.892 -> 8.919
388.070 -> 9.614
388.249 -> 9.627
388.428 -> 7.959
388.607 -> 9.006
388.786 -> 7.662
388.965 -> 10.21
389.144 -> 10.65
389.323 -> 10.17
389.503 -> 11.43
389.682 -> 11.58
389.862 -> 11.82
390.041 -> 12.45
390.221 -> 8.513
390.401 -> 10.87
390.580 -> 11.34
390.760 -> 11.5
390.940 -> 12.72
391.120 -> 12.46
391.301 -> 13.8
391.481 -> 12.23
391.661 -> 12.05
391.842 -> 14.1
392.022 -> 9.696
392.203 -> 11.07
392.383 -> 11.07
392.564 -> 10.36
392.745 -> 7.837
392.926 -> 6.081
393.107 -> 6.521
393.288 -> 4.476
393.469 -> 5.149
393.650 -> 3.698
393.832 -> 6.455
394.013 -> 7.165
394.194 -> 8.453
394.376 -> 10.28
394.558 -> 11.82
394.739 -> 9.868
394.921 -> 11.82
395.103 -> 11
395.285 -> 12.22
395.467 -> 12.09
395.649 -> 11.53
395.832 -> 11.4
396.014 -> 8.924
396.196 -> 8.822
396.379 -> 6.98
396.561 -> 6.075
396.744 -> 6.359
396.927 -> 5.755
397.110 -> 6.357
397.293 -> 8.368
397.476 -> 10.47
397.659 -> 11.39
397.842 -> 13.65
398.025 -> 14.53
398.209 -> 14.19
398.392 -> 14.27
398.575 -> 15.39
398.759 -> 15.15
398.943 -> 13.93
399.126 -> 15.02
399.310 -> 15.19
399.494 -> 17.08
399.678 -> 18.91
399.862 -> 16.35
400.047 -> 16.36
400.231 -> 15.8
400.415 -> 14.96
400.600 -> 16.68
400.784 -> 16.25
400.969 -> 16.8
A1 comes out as 1.31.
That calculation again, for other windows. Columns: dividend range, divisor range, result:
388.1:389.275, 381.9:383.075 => 1.26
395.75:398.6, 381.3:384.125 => 1.39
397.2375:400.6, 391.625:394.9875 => 1.67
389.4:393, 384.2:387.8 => 1.35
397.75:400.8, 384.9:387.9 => 1.86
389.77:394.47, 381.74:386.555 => 1.27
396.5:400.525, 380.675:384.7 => 1.70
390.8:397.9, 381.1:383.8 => 1.26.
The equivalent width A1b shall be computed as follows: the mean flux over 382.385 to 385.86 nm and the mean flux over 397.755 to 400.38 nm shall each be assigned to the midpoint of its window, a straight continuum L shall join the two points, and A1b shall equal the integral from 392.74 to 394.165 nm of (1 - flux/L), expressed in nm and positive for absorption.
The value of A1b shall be 0.75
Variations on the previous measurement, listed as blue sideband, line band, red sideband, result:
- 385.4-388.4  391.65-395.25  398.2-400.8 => 0.96 nm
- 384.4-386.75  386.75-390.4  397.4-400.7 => 0.16 nm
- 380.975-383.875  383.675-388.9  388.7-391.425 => 0.66 nm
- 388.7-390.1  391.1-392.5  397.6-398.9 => -0.04 nm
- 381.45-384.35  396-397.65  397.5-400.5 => 0.74 nm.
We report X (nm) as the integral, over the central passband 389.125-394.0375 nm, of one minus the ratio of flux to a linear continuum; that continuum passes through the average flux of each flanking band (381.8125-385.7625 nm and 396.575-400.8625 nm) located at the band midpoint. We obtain 0.28 nm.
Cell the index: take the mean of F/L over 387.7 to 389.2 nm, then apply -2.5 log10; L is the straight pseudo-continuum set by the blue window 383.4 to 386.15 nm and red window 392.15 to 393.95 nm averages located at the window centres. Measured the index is -0.20 mag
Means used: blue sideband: 7.81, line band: 9.07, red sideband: 7.19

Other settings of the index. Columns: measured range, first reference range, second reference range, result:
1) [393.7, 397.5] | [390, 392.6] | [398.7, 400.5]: 0.45 mag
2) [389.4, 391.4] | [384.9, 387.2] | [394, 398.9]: -0.25 mag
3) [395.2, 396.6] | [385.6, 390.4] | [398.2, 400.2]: 0.36 mag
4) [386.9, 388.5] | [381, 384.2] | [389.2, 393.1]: 0.11 mag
